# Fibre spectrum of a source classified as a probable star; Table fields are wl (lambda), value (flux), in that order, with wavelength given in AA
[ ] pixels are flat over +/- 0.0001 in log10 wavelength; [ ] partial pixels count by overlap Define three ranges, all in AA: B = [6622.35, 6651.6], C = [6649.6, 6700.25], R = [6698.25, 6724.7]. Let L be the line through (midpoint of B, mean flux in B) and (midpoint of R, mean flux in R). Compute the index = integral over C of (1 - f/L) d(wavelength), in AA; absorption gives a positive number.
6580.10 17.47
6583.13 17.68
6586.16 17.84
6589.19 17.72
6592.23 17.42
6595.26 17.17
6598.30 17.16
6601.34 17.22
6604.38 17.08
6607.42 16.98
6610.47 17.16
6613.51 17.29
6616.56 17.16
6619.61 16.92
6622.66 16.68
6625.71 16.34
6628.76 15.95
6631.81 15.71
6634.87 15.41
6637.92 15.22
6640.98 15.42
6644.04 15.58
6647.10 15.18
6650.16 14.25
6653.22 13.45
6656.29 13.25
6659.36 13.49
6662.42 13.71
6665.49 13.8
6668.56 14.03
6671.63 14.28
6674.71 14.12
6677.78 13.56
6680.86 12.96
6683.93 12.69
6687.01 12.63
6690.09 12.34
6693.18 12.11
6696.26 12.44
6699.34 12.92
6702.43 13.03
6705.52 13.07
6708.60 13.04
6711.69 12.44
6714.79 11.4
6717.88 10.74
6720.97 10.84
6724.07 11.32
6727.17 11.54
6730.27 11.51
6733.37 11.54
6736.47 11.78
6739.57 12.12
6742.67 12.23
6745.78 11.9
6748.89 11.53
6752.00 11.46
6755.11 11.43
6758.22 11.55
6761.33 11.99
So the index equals 1.8 AA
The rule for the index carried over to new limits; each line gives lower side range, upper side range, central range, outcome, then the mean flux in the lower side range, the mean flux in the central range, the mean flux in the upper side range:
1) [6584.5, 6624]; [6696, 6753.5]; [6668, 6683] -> 0.4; 17.2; 13.7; 11.9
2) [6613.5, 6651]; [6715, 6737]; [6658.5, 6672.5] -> 0.4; 15.9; 13.9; 11.3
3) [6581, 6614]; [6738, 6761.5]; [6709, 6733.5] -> 2.5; 17.3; 11.5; 11.8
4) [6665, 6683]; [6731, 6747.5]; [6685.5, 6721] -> 1.7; 13.8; 12.3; 11.9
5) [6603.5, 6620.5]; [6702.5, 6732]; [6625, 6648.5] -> 0.4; 17.1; 15.6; 11.8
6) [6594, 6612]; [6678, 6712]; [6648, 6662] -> 0.9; 17.1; 13.7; 12.7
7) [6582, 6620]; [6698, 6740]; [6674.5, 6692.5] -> 0.8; 17.3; 12.9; 11.9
